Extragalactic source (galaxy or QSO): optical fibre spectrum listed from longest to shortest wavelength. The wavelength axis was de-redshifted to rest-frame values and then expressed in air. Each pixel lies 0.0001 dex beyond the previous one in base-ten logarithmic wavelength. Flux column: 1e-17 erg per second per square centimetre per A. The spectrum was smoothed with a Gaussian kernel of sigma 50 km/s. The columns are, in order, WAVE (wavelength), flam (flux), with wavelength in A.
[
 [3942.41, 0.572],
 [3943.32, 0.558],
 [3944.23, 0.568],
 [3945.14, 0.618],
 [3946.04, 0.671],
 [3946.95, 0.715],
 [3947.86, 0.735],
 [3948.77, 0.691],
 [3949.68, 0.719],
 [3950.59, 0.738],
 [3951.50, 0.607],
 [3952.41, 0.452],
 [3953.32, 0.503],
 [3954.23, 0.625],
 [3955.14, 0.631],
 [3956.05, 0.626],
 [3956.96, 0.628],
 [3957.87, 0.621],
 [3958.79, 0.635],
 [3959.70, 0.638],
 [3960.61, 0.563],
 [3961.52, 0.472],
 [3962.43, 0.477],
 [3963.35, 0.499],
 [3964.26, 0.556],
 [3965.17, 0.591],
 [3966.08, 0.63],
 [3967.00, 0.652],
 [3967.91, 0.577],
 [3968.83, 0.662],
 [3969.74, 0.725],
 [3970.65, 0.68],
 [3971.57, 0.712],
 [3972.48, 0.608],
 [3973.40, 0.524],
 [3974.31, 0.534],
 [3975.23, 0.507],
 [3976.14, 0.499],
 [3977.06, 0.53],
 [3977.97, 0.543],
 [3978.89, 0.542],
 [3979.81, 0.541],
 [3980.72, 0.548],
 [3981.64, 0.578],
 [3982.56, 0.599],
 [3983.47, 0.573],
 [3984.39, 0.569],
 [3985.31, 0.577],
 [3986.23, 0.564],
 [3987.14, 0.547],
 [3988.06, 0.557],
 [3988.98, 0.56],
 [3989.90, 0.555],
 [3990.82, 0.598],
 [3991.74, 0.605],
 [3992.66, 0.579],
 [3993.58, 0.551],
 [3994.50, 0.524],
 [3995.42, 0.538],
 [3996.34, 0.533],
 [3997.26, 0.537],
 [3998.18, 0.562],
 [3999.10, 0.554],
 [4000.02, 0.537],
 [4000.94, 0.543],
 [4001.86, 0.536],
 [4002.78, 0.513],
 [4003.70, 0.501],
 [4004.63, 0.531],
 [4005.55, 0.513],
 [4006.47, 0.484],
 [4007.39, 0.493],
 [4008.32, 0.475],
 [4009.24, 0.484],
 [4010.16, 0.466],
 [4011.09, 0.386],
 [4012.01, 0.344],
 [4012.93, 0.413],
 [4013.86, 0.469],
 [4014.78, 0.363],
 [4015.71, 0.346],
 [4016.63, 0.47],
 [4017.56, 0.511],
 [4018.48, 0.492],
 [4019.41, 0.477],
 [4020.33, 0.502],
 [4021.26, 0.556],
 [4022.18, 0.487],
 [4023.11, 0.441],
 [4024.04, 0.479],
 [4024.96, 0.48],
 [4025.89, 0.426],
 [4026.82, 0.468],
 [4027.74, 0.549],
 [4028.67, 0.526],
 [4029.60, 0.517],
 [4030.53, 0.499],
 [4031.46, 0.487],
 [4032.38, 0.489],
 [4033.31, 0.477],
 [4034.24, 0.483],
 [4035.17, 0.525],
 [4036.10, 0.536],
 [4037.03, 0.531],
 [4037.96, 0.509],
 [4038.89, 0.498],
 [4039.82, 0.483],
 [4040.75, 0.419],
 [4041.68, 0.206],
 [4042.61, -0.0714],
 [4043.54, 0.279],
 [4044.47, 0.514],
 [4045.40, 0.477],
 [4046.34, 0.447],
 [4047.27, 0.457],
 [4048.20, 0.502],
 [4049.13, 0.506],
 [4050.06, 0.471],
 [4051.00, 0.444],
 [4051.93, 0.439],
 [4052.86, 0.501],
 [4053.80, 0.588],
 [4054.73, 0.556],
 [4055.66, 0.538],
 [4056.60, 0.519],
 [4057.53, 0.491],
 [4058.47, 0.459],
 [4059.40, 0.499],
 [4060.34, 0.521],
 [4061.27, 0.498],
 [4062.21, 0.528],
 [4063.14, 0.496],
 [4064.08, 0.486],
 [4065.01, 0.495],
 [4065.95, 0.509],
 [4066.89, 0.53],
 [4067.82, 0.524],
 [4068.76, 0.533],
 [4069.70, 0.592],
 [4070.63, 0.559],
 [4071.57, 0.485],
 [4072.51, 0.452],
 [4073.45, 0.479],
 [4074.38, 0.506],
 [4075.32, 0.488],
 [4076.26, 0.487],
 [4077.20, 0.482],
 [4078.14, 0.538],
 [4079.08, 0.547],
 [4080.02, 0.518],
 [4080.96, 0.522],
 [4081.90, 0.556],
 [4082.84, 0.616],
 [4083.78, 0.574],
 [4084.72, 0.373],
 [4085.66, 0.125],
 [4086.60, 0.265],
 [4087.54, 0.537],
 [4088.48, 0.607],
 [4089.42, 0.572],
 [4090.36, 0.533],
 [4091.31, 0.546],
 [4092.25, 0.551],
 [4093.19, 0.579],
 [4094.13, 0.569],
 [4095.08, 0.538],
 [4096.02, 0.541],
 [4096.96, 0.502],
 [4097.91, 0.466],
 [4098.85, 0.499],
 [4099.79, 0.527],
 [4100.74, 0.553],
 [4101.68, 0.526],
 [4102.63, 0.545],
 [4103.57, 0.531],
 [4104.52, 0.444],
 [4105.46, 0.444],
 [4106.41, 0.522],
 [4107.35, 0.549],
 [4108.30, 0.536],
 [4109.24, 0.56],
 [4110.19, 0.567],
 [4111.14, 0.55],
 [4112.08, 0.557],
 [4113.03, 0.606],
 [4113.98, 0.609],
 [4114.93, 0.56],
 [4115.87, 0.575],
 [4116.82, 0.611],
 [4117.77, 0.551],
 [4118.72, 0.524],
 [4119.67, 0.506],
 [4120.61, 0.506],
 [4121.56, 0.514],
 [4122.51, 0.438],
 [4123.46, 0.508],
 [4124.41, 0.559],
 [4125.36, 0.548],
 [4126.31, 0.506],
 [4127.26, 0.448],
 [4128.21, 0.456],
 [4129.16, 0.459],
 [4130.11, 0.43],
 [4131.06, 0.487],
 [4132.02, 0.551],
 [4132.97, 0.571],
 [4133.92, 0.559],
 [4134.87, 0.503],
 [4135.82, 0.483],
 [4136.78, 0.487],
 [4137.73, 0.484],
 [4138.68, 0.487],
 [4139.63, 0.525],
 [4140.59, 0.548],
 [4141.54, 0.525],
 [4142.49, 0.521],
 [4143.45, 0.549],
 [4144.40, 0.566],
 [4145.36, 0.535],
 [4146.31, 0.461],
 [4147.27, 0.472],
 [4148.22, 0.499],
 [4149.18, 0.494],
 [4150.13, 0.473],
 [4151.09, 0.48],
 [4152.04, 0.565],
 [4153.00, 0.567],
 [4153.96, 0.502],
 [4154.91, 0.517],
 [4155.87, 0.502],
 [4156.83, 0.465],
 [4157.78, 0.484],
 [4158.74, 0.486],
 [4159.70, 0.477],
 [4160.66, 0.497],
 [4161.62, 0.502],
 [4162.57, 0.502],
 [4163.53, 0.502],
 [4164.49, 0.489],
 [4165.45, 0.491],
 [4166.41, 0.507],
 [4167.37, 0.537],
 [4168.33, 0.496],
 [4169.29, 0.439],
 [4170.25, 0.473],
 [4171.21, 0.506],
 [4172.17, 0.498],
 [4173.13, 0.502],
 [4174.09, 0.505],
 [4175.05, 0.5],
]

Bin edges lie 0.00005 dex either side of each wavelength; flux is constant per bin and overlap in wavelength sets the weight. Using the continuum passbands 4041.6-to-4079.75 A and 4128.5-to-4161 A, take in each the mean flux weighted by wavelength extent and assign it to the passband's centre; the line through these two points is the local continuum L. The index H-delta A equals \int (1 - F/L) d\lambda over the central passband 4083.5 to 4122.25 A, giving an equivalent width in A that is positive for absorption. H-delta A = -2.1 A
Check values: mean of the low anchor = 0.48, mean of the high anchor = 0.506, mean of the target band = 0.52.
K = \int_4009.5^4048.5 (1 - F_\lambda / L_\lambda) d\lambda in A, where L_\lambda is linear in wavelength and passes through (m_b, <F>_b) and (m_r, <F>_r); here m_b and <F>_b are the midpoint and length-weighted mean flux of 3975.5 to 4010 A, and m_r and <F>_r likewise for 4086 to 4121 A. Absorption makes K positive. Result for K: 6.4 A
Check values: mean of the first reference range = 0.542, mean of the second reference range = 0.533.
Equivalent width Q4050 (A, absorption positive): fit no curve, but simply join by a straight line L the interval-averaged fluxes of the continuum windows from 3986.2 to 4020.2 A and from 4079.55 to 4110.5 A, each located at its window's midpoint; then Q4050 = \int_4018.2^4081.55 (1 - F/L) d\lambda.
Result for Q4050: 3.0 A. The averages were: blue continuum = 0.505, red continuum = 0.512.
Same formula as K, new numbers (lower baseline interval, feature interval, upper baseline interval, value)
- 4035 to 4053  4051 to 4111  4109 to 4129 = -3.7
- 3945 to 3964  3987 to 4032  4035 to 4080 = 3.4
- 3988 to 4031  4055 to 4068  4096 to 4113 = 0.2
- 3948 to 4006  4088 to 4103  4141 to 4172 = -0.4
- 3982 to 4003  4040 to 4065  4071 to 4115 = 3.7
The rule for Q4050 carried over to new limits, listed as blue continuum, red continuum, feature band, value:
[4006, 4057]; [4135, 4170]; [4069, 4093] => -1.1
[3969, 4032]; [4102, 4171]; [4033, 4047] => 2.7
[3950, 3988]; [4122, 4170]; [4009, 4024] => 2.9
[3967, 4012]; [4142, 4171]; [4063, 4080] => 0.5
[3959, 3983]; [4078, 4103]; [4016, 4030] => 1.5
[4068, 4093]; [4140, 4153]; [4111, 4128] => -0.8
